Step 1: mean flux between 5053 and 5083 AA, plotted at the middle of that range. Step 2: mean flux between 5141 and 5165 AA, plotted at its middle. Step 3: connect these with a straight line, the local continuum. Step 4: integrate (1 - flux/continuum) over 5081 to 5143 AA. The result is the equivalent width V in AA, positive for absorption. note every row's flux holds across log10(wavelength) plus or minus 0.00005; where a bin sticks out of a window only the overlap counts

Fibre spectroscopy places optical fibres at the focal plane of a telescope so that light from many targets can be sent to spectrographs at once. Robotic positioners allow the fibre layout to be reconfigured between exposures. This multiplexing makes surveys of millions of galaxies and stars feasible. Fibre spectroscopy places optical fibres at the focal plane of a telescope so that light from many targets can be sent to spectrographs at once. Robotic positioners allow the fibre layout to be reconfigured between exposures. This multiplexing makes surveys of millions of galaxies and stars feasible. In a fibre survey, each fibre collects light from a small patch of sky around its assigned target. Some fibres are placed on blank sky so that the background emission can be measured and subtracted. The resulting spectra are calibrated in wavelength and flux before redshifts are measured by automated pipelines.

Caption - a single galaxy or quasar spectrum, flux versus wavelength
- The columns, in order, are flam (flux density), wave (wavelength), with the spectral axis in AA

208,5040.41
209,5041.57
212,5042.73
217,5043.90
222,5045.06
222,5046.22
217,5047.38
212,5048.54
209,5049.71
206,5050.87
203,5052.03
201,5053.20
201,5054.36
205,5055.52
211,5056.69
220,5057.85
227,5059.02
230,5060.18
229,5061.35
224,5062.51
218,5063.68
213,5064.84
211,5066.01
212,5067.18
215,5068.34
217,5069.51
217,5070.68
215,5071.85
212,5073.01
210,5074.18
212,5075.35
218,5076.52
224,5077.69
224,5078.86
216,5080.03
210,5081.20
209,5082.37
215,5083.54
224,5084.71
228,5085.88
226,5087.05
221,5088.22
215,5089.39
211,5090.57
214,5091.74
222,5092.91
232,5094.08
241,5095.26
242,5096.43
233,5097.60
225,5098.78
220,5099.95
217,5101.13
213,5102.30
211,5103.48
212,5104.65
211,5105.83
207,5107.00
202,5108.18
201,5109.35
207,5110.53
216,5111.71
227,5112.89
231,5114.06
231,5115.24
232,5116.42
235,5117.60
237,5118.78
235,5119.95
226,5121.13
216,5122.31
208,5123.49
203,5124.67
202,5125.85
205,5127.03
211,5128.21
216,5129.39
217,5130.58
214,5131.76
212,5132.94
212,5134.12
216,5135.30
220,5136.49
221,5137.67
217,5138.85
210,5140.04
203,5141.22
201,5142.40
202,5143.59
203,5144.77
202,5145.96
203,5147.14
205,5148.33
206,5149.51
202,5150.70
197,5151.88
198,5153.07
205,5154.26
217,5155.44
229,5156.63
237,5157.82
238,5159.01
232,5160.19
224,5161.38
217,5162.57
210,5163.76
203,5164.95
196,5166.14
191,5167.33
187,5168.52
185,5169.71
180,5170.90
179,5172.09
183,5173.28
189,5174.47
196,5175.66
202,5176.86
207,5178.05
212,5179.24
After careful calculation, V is -1.3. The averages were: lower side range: 216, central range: 218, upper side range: 211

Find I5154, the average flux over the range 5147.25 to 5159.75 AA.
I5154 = 213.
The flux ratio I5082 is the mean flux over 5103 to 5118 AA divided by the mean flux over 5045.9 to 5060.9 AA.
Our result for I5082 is 1.0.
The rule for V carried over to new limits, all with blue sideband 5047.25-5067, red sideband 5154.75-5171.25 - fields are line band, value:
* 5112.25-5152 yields -0.5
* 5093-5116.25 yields -0.8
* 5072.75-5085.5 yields -0.2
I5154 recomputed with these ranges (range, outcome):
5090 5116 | 219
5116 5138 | 218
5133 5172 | 208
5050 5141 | 217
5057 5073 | 219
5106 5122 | 222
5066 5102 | 220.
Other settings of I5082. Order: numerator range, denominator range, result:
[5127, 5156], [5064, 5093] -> 0.96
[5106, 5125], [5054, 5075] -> 1.02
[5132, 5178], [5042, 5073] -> 0.96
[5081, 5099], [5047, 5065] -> 1.04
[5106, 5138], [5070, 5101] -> 0.98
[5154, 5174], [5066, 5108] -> 0.95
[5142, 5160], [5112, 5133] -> 0.96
